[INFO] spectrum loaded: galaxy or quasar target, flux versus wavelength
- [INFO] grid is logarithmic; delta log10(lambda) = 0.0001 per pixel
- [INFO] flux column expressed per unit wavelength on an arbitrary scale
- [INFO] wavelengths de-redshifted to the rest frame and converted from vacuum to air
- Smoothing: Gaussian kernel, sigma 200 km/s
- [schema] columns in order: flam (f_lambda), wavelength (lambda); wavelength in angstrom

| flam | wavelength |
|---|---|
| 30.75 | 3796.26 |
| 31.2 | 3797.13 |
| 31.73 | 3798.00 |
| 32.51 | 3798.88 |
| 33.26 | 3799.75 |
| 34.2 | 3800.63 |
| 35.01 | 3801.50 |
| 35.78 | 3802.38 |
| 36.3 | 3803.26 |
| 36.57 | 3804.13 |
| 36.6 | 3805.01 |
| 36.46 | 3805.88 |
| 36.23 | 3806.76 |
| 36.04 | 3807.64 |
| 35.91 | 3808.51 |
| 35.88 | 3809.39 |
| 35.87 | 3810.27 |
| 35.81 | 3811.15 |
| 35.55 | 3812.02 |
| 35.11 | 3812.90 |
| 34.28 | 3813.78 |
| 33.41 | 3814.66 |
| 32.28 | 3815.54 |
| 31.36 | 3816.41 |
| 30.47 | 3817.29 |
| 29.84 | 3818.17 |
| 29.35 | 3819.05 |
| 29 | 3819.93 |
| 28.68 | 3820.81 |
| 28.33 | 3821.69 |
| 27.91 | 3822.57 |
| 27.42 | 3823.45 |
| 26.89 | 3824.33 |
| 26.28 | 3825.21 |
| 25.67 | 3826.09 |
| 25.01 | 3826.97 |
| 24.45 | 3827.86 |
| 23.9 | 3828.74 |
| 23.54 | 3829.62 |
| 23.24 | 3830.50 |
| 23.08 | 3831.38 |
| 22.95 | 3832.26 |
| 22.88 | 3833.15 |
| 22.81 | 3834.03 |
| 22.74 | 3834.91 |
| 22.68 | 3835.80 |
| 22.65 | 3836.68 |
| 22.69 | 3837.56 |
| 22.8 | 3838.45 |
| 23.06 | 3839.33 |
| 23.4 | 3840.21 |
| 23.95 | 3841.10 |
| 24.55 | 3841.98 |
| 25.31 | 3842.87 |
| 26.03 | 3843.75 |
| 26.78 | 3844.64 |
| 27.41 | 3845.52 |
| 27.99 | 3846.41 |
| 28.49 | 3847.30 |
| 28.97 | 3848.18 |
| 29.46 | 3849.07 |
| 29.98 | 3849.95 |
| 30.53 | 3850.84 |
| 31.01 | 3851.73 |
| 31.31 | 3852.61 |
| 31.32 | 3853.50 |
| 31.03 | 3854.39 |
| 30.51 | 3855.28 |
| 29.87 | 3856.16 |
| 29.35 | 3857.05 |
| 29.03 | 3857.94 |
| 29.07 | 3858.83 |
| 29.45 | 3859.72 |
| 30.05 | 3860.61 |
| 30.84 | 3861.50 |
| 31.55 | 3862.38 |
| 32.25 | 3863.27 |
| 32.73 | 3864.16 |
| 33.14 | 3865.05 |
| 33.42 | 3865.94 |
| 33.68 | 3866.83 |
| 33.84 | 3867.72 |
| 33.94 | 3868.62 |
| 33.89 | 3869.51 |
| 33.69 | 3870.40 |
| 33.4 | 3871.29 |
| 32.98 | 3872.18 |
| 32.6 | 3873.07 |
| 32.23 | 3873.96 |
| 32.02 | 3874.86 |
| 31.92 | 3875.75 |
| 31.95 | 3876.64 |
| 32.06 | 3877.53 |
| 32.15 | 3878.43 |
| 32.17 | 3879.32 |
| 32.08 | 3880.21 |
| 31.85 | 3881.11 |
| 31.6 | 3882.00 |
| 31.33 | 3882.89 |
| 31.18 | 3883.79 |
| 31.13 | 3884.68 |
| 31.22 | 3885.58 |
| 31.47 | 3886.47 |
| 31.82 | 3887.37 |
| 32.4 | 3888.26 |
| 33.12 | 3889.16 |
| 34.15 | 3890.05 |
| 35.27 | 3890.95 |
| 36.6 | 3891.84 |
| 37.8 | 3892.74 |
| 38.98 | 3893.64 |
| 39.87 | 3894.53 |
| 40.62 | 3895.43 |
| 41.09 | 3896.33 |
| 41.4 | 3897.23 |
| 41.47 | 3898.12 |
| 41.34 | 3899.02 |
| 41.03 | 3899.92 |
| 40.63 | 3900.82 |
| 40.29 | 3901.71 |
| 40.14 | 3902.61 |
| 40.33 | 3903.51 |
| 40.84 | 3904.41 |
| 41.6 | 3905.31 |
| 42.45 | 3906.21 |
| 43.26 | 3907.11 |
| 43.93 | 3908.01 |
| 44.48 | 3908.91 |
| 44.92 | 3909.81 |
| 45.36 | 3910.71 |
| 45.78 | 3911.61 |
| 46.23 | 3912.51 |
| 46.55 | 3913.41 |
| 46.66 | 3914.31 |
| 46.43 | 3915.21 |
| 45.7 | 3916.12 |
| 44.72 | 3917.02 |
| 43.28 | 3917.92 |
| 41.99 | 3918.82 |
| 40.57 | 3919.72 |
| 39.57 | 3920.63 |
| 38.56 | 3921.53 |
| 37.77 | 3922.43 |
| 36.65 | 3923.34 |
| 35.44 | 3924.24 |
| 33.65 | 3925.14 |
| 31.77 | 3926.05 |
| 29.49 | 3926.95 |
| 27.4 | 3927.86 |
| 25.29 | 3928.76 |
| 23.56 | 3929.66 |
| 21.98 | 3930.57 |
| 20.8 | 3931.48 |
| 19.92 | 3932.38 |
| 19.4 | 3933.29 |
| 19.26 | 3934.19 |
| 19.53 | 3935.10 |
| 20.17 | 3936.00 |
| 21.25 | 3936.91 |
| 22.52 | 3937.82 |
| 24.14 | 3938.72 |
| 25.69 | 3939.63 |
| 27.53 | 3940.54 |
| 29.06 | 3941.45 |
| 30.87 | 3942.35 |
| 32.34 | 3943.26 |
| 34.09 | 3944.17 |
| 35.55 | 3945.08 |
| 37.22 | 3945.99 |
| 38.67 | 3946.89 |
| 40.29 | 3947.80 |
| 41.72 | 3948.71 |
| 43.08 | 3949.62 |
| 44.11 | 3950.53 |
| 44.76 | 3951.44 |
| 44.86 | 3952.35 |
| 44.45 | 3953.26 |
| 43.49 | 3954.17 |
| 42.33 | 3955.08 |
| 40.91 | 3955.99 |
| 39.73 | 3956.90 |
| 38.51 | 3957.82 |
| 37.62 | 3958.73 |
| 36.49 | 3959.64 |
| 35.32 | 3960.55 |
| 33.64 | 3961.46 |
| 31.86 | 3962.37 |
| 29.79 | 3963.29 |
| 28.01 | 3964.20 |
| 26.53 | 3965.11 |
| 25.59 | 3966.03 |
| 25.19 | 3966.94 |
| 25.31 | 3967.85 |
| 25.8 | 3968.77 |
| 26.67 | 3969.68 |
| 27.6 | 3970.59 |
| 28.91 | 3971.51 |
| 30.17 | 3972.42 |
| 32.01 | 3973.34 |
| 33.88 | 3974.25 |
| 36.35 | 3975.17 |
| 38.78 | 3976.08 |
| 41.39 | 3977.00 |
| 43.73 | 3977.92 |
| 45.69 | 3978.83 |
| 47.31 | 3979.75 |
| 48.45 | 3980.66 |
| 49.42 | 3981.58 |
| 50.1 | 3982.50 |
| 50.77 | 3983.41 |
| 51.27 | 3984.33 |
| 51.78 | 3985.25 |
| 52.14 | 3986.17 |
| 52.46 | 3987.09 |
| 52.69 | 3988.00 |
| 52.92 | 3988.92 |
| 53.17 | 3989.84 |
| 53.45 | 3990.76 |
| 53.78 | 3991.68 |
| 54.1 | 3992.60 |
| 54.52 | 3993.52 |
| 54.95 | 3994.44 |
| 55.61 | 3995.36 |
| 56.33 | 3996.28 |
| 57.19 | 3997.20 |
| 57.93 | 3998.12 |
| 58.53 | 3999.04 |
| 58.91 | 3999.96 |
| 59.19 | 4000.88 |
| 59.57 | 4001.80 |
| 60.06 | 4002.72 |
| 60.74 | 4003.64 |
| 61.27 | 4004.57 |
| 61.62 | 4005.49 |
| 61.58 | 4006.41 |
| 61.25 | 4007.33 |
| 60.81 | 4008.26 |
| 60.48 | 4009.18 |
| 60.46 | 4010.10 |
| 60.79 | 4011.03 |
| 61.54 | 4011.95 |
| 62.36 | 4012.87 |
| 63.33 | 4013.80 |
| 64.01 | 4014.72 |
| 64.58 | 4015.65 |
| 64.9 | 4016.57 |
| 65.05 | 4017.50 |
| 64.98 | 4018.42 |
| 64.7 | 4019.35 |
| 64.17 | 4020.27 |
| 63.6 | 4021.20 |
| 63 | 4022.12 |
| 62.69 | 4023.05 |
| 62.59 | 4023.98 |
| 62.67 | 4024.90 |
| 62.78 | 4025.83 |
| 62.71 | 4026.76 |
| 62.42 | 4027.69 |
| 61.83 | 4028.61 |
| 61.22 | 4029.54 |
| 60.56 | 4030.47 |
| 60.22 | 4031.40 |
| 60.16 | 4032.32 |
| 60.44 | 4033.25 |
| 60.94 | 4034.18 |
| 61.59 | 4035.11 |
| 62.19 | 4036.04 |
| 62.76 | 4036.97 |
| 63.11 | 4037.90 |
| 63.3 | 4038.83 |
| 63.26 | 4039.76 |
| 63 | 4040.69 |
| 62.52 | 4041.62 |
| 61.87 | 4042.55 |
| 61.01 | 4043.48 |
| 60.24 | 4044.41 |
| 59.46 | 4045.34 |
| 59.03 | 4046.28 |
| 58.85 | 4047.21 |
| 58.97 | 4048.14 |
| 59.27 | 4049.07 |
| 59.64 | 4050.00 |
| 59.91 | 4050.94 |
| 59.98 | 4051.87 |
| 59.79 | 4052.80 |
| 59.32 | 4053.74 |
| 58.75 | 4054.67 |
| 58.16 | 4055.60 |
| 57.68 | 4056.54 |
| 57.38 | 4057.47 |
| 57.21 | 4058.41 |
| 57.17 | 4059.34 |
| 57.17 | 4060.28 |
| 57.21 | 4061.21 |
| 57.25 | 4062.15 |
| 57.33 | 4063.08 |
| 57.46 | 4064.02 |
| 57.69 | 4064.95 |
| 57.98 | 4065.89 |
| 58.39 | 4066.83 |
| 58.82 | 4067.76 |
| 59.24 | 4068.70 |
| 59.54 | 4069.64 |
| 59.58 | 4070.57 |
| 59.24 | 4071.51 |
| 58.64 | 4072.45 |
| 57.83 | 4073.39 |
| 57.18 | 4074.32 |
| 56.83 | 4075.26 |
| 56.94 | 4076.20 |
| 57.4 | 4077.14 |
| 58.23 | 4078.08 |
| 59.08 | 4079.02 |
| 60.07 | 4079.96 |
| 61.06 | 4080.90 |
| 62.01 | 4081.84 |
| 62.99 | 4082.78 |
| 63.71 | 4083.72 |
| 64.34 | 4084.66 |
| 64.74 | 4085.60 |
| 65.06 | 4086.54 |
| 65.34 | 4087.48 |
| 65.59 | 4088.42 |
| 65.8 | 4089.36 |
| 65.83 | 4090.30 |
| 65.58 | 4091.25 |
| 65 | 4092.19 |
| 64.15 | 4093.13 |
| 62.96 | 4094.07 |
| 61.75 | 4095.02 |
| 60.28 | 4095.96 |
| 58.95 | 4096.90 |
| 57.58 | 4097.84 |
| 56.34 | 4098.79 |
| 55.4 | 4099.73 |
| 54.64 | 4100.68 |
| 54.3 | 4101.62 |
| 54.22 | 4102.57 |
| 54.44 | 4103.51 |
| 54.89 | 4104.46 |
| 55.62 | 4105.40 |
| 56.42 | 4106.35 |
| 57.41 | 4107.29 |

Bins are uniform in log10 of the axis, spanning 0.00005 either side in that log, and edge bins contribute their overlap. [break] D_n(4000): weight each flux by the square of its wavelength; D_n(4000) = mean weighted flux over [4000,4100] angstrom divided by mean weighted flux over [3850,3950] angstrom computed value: 1.91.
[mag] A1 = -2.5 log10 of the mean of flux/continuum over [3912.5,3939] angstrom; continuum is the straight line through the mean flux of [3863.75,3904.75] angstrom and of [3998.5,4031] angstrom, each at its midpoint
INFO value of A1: 0.32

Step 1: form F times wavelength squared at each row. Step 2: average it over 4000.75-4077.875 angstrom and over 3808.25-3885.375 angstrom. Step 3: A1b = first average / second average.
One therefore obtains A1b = 2.26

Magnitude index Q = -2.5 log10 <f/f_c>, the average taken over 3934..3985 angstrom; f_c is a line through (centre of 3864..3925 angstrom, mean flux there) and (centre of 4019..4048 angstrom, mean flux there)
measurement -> 0.357 mag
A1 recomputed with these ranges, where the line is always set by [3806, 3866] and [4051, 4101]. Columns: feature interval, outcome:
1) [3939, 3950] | 0.24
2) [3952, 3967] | 0.24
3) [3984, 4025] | -0.17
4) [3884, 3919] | -0.08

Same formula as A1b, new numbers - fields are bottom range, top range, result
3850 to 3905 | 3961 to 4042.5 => 1.67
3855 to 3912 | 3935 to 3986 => 1.06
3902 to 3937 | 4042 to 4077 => 1.75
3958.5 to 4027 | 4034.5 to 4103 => 1.23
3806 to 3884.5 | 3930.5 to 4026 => 1.64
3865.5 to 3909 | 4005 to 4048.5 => 1.85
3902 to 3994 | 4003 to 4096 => 1.70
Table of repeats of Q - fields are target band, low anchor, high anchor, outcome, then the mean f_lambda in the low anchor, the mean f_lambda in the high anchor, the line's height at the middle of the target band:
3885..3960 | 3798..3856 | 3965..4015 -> 0.12 mag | 29.3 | 49.6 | 41.2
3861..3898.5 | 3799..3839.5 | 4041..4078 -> 0.09 mag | 29.6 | 58.7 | 36.9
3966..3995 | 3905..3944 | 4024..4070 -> 0.08 mag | 34.1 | 60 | 45.9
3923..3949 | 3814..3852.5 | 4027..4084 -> 0.43 mag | 26.6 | 59.7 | 41.9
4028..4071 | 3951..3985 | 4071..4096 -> -0.10 mag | 37.5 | 61.8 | 54.6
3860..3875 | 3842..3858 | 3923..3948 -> -0.14 mag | 29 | 27.8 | 28.8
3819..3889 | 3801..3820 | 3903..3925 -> 0.29 mag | 34.3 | 42.5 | 37.8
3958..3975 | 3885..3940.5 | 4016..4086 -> 0.44 mag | 35.6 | 60.5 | 45.3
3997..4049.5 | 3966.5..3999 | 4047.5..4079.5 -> -0.19 mag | 45.1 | 58.3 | 51.7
